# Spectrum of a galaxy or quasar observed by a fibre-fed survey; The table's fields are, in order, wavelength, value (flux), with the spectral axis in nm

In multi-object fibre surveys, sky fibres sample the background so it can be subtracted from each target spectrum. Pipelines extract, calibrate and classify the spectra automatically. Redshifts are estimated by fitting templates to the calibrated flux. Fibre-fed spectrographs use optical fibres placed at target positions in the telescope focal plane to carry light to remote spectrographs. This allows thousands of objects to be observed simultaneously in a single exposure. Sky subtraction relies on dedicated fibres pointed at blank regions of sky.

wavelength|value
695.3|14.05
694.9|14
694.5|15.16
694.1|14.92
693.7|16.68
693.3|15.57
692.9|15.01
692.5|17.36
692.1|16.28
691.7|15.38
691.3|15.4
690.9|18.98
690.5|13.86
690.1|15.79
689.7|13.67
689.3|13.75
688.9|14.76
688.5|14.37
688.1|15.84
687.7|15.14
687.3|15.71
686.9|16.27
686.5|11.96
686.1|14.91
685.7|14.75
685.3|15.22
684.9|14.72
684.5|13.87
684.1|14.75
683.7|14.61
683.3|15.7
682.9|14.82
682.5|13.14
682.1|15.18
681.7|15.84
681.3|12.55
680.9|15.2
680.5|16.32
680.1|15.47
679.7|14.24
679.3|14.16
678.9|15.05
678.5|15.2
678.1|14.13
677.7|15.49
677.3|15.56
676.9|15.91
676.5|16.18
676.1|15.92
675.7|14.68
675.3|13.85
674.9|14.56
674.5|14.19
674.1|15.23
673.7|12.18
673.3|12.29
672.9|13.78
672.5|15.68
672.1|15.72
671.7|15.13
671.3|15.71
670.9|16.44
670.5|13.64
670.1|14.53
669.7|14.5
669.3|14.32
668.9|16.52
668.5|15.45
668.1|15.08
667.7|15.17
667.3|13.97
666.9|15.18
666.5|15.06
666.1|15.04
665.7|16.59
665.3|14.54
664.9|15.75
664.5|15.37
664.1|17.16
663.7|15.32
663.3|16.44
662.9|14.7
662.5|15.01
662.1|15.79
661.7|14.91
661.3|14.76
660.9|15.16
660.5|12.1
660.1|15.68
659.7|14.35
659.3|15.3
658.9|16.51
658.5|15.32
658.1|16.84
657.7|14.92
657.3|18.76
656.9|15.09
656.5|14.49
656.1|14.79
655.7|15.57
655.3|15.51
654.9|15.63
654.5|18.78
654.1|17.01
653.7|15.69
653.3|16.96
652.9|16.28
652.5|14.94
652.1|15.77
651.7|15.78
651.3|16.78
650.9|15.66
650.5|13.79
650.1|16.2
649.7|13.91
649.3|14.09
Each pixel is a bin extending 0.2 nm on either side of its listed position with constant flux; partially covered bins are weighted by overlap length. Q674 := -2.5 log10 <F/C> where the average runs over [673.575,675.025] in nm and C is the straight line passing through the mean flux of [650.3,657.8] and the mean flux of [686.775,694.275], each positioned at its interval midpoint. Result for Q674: 0.12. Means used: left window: 15.9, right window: 15.5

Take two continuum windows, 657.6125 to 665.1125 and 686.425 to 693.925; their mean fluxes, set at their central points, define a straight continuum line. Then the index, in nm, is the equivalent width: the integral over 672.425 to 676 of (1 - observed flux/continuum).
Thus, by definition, 0.309 nm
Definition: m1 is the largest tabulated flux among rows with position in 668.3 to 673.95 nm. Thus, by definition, 16.52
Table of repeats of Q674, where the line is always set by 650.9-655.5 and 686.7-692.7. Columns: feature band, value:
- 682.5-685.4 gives 0.07 mag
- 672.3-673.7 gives 0.16 mag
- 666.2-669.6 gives 0.06 mag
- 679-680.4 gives 0.07 mag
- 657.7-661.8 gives 0.07 mag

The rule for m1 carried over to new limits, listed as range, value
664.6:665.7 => 16.59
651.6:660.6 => 18.78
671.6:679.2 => 16.18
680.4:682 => 16.32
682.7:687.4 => 16.27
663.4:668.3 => 17.16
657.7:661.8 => 16.84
